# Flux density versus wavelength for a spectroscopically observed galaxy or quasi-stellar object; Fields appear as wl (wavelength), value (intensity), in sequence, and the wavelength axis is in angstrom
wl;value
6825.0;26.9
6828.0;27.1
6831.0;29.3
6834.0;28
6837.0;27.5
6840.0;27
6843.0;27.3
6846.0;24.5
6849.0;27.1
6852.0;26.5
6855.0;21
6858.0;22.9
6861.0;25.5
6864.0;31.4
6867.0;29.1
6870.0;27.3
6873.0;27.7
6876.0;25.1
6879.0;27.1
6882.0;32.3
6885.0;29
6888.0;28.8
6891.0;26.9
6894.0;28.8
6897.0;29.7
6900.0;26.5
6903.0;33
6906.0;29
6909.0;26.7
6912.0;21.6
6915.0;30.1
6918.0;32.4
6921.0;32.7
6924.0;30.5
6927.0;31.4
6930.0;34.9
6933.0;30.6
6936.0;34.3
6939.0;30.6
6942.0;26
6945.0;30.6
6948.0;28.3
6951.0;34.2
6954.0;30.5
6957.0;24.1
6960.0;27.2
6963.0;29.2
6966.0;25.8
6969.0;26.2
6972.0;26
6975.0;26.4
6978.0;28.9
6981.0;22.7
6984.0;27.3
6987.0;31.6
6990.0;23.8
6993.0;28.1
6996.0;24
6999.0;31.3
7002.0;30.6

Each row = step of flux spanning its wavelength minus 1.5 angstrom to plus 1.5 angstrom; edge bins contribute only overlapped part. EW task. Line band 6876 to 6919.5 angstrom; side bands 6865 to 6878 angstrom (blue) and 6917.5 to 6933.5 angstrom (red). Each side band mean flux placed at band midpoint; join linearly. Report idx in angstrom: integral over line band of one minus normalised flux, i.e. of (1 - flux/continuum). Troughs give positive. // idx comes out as 1.6 angstrom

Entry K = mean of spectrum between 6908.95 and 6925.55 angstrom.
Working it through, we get 29.2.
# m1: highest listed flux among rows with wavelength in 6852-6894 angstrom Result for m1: 32.3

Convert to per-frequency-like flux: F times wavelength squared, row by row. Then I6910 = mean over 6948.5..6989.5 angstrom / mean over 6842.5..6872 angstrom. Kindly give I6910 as 1.09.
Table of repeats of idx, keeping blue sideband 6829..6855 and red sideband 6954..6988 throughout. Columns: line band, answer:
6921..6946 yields -4.0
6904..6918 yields -0.4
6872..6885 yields -0.6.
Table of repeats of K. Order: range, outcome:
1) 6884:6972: 29.2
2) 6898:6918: 28.2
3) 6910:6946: 30.4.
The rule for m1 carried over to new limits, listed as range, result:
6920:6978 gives 34.9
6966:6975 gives 26.4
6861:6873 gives 31.4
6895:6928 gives 33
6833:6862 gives 28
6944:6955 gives 34.2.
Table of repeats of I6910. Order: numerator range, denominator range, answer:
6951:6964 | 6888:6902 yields 1.03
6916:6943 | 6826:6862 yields 1.24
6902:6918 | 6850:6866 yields 1.12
